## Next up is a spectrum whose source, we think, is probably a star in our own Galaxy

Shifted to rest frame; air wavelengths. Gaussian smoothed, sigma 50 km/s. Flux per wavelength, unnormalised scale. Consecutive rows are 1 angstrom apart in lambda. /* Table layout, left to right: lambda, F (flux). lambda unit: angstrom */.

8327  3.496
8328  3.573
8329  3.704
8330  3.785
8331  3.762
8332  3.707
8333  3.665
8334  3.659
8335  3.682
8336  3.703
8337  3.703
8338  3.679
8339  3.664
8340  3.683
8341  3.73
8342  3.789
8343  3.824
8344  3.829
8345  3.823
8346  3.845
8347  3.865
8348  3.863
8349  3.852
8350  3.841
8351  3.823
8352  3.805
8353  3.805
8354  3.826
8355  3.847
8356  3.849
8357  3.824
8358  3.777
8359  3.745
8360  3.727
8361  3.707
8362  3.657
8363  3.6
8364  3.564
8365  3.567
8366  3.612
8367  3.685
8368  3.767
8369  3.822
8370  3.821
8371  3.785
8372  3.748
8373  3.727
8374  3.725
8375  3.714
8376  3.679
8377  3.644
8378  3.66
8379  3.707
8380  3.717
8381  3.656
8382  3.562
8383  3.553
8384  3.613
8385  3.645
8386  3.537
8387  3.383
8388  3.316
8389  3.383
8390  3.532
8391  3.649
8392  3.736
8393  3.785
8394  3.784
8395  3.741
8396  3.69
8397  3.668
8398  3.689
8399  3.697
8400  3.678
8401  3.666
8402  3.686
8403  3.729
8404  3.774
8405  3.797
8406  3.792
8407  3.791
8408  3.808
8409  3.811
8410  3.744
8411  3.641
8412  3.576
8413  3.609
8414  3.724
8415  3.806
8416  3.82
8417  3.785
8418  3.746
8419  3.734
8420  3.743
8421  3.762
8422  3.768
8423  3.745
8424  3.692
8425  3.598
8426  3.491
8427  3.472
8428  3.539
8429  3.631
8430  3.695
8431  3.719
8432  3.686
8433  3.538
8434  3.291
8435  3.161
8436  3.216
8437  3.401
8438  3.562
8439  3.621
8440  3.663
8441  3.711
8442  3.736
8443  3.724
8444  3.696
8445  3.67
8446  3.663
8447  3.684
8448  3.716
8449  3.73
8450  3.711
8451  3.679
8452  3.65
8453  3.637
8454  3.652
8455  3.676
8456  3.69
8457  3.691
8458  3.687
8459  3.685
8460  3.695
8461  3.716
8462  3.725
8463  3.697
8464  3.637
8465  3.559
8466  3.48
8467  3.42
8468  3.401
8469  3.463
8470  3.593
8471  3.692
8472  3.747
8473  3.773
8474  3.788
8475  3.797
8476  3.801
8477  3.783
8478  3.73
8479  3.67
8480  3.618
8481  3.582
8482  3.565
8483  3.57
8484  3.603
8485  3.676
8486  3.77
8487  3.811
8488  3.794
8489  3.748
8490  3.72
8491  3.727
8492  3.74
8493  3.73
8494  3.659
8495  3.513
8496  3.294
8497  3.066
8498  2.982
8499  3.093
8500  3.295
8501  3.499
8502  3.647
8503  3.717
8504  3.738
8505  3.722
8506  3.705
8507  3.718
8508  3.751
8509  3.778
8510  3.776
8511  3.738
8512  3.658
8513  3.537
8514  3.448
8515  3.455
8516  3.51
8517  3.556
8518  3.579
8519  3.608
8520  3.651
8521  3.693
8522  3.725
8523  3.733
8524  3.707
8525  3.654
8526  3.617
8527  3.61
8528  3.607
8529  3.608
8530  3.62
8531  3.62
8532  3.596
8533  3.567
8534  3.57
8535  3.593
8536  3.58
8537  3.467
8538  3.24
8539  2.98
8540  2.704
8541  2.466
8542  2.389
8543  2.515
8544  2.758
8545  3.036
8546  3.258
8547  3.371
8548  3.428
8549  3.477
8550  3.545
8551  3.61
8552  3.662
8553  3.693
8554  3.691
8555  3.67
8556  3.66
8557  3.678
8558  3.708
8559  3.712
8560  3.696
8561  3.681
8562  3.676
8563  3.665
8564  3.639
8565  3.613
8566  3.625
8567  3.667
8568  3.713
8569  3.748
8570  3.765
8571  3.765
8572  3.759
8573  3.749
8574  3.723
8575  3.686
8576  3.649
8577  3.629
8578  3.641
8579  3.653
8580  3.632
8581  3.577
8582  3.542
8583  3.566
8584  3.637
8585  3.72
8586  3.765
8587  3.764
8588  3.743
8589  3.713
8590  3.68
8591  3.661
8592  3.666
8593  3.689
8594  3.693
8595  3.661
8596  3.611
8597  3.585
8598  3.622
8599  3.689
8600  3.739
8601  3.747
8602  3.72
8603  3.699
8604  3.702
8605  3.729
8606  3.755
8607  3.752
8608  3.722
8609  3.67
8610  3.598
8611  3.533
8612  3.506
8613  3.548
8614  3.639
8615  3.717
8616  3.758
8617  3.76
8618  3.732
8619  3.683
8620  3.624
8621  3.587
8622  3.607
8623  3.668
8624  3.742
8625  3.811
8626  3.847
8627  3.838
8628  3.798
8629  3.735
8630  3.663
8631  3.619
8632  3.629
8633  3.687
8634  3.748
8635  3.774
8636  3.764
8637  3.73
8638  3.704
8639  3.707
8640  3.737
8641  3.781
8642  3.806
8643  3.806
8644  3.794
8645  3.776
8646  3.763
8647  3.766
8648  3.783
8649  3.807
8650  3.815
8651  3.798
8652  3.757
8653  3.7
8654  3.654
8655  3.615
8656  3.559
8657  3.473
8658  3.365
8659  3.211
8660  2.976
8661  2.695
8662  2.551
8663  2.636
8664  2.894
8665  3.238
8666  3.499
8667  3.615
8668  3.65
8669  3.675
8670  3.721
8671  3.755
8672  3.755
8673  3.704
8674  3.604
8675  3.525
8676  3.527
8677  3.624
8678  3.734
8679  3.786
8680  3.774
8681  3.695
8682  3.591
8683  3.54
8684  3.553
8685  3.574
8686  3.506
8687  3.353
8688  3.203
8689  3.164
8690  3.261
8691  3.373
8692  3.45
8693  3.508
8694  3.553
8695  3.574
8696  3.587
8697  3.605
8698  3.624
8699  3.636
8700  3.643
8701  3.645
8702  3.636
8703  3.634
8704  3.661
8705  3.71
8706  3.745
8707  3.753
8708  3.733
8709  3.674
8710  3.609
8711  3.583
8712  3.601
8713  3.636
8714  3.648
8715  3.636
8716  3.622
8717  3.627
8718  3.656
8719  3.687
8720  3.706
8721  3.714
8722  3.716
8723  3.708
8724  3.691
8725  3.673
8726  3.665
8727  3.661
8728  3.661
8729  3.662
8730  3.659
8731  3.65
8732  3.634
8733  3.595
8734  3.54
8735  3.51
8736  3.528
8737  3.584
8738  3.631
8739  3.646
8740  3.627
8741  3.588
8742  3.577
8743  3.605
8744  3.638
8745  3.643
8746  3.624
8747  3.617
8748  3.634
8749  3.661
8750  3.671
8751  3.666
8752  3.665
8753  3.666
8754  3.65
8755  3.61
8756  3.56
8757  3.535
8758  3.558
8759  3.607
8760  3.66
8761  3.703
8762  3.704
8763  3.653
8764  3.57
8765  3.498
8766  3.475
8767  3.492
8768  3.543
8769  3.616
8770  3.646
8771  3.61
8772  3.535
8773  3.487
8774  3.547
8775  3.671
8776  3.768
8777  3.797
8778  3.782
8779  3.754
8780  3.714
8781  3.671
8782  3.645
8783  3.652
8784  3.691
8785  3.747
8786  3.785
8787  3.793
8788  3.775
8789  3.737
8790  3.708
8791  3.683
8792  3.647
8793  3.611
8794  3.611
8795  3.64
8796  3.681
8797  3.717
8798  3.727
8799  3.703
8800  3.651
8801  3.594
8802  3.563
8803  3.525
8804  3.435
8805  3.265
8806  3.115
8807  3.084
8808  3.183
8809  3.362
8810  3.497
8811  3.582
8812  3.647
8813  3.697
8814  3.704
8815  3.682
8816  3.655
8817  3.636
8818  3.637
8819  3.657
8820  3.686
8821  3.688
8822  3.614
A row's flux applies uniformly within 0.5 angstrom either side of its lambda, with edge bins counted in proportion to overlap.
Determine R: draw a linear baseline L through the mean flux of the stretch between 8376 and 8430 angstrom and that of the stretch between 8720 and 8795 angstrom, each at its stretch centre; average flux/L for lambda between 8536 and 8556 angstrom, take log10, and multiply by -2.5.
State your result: 0.14 mag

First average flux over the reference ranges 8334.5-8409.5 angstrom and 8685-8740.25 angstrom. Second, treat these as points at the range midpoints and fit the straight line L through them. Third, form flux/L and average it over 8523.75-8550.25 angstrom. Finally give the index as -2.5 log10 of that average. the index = 0.11 mag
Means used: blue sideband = 3.71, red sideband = 3.6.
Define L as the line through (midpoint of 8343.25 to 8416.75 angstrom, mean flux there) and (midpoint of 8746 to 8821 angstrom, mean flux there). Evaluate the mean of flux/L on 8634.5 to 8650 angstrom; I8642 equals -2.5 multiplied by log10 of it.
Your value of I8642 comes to -0.035 mag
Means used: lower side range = 3.71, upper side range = 3.61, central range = 3.77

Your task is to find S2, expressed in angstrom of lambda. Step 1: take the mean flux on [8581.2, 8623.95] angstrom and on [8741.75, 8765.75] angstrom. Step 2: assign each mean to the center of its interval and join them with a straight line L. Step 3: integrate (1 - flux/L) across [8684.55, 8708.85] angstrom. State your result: 0.6 angstrom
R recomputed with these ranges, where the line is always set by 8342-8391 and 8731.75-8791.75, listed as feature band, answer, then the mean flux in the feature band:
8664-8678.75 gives 0.02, 3.59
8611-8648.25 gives -0.02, 3.72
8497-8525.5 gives 0.03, 3.59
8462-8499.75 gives 0.02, 3.6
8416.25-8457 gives 0.02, 3.63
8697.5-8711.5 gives -0.01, 3.66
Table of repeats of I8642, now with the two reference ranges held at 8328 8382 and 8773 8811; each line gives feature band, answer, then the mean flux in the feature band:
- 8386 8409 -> 0.02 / 3.67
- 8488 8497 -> 0.02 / 3.62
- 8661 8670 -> 0.14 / 3.22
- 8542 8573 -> 0.04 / 3.53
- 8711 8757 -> 0.00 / 3.63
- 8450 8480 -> 0.01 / 3.66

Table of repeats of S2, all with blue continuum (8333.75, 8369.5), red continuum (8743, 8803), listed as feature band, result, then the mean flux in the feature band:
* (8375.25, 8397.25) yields 0.7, 3.62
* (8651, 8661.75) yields 0.8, 3.4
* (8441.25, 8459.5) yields 0.2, 3.69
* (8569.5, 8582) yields 0.1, 3.68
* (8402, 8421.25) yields 0.0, 3.75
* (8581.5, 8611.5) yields 0.1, 3.68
